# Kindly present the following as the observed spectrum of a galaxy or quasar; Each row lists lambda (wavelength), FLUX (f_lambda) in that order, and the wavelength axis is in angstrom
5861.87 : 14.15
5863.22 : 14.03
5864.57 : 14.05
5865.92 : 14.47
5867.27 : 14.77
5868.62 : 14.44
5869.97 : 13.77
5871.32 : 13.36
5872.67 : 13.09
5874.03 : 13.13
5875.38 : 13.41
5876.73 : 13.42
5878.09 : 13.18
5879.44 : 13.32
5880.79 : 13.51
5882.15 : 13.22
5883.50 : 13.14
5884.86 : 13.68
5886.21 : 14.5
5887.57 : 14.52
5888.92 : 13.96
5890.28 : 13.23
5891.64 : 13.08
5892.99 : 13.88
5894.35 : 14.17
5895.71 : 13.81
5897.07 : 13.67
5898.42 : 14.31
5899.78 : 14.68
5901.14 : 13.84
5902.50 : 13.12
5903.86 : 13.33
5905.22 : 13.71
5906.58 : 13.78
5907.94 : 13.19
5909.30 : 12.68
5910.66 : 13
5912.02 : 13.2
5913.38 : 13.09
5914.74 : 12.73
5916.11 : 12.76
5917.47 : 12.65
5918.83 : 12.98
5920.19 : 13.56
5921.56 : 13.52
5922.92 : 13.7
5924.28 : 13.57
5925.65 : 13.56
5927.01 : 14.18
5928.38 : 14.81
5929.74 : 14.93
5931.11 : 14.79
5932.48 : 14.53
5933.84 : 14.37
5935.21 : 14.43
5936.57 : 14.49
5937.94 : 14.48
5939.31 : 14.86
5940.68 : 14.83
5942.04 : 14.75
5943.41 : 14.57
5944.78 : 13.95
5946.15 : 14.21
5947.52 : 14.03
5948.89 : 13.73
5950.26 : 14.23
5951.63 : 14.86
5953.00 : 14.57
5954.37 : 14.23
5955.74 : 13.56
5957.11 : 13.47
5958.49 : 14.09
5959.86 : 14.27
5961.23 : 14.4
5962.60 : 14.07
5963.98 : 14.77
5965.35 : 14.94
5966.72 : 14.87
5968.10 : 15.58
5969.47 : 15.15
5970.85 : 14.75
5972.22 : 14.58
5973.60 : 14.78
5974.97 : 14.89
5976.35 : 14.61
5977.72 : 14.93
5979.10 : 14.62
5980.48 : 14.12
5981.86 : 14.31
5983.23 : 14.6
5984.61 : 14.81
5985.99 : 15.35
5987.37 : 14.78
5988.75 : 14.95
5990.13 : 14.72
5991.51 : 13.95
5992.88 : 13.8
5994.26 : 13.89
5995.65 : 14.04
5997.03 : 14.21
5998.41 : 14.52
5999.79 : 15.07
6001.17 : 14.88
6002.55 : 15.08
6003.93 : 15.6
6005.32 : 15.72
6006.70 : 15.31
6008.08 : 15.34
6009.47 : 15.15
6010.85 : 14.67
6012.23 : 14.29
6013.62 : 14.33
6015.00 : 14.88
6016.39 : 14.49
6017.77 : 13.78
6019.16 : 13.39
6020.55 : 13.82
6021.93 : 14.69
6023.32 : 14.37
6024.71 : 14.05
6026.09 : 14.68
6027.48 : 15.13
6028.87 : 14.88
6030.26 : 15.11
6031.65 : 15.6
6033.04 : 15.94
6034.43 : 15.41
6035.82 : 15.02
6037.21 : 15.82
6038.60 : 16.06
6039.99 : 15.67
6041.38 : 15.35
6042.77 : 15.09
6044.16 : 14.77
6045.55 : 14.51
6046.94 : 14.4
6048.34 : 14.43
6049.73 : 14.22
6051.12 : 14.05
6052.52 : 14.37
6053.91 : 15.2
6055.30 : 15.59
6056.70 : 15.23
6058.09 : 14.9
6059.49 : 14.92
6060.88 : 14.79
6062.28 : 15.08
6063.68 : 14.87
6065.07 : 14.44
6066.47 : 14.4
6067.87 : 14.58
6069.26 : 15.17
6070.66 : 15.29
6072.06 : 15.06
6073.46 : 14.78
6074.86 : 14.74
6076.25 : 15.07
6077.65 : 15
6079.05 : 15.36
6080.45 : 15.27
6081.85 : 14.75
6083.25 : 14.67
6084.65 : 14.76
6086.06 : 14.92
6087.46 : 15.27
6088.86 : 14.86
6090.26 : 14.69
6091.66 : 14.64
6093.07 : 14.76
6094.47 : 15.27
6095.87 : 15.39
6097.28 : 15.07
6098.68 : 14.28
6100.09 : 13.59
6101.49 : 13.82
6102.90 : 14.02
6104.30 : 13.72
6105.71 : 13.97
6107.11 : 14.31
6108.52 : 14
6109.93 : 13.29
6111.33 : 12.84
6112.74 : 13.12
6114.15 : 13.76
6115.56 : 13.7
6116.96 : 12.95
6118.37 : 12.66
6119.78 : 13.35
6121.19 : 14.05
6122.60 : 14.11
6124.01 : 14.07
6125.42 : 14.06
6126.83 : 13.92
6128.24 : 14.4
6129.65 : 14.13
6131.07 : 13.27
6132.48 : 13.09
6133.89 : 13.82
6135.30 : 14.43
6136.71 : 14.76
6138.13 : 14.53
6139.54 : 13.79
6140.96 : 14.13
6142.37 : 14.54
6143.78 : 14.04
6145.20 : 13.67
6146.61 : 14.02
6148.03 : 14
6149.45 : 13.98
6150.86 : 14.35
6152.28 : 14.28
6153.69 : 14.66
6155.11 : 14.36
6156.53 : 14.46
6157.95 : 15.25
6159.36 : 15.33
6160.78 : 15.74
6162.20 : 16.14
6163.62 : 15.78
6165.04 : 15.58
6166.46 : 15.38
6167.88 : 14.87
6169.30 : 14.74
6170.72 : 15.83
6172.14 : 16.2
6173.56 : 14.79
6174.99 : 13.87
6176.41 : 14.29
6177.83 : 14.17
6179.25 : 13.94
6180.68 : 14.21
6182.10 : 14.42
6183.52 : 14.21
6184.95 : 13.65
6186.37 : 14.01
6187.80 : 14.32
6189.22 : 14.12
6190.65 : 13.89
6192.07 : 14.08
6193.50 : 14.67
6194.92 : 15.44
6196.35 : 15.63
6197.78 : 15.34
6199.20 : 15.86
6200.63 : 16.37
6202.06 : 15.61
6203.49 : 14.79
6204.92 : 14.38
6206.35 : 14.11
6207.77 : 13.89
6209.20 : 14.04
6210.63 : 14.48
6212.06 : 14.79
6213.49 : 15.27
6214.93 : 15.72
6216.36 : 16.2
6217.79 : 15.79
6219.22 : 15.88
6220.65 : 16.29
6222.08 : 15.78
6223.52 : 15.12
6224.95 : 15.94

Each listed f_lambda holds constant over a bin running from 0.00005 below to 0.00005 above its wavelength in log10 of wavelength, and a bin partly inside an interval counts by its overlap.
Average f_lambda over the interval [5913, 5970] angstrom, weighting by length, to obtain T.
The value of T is 14.2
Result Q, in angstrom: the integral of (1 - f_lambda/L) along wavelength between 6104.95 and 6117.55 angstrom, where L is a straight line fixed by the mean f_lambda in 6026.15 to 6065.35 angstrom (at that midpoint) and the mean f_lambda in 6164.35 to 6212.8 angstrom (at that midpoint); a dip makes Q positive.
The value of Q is 1.1 angstrom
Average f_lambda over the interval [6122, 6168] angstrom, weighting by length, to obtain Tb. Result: 14.4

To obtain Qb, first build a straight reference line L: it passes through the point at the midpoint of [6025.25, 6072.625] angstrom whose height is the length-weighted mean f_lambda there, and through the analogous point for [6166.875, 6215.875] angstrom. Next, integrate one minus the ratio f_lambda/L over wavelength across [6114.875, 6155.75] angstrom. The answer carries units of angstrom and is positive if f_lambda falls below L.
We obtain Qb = 2.36 angstrom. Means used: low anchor 15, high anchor 14.7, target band 14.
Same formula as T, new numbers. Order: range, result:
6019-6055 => 14.9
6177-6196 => 14.3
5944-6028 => 14.5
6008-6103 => 14.8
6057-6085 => 14.9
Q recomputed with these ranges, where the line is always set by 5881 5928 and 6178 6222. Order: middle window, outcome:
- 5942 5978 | -1.8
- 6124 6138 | 0.5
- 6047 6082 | -1.5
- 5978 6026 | -2.1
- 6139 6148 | 0.4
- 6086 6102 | -0.4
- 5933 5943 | -0.7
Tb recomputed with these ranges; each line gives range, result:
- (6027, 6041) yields 15.5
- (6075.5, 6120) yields 14.3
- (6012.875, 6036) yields 14.7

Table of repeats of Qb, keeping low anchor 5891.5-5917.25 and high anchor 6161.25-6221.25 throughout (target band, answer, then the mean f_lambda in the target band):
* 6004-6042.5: -2.36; 14.9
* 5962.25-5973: -0.83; 14.9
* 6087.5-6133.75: 1.68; 14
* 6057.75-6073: -0.61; 14.9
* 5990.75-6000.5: -0.20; 14.2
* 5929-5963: -1.67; 14.4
